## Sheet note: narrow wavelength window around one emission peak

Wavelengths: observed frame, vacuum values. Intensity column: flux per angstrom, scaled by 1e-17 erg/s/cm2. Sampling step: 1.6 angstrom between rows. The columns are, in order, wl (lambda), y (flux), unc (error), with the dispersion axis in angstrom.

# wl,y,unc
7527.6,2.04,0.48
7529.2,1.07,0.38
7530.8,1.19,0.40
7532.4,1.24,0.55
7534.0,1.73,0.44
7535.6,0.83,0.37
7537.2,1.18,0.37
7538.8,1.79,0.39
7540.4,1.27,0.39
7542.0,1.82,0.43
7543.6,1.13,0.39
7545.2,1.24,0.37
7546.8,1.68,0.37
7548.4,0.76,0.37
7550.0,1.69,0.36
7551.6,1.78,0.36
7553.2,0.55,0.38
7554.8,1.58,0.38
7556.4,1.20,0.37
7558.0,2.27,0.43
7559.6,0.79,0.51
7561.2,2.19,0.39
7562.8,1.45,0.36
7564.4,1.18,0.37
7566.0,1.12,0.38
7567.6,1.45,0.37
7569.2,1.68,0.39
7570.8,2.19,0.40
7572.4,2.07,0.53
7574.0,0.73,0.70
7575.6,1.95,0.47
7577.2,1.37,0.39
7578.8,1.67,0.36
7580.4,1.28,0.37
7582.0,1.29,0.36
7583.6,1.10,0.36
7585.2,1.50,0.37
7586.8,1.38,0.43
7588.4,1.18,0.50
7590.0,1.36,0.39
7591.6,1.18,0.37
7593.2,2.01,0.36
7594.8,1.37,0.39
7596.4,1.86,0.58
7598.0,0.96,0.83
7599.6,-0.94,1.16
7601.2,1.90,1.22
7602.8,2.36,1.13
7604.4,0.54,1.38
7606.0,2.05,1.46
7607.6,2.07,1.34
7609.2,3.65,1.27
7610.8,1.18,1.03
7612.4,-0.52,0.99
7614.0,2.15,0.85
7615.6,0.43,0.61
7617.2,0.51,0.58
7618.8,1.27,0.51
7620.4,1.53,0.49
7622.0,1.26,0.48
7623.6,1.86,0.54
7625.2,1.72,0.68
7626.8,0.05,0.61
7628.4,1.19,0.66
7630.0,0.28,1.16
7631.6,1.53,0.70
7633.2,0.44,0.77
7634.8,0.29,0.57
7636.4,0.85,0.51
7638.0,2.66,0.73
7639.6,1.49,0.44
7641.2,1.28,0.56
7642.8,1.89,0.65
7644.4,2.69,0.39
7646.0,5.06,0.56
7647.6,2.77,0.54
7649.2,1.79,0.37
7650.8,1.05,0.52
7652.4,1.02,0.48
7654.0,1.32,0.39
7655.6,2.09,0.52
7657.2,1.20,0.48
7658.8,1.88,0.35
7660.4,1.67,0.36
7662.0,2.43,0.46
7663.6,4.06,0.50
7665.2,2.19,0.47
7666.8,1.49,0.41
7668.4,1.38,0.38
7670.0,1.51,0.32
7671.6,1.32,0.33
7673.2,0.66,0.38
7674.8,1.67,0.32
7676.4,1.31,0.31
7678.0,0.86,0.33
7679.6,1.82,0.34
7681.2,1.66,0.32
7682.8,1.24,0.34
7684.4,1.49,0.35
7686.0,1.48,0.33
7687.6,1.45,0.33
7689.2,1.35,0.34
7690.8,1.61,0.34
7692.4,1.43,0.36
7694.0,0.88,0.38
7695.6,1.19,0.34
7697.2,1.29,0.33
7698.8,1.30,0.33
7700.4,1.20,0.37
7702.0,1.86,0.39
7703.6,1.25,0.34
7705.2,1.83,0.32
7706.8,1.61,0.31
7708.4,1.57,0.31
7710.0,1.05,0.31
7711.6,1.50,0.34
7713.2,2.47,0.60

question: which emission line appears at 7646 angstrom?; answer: [S II] 6716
